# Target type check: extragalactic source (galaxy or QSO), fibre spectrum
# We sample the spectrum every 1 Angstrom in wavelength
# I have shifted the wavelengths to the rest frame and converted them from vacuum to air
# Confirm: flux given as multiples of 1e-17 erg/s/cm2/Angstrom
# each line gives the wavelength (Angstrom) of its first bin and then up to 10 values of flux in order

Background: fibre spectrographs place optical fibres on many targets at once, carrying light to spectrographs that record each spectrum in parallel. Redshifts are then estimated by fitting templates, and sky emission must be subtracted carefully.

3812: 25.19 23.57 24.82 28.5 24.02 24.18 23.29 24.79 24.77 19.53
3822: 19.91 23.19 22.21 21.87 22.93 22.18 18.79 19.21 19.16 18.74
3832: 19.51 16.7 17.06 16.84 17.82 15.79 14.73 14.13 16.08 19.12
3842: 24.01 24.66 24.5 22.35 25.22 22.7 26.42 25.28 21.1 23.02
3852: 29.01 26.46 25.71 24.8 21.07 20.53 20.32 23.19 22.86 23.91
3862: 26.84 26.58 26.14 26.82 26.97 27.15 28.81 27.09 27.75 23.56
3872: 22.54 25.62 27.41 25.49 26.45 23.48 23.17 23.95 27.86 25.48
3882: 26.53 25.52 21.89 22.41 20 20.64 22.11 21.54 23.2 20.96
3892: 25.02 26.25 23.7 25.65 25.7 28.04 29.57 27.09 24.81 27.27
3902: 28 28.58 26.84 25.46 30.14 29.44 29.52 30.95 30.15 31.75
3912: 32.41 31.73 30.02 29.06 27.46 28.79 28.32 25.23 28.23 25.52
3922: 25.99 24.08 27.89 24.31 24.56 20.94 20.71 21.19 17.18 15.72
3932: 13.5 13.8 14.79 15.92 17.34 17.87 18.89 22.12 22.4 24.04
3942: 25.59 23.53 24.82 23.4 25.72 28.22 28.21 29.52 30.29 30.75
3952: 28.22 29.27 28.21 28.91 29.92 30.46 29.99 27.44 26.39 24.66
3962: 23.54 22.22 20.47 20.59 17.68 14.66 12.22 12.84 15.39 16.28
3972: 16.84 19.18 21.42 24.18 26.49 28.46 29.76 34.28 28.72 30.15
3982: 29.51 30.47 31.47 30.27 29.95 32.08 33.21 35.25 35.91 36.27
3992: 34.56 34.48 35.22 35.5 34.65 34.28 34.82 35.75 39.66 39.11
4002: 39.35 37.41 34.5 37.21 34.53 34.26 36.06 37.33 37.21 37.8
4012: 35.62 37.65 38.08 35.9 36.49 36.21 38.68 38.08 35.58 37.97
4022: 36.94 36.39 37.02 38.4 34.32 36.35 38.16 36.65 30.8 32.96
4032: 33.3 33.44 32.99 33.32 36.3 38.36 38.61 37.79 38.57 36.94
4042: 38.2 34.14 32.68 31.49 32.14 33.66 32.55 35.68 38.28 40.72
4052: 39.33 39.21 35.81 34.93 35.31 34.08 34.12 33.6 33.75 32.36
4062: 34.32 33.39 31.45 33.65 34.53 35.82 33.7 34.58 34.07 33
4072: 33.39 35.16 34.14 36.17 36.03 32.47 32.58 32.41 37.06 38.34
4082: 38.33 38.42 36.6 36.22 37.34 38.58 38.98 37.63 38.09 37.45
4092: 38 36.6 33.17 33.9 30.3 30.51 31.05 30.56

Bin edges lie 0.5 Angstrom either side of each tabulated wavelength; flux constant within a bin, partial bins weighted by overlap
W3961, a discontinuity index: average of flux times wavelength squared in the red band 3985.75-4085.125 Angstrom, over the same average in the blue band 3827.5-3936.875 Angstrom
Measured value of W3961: 1.6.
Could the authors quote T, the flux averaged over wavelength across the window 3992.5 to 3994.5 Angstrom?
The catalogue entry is 34.8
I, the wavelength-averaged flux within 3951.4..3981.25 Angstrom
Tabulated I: 23.9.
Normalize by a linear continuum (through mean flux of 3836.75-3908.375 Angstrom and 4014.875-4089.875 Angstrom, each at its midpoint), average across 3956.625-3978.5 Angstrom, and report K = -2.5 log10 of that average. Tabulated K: 0.36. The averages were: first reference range 24.5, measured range 21.8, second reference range 35.6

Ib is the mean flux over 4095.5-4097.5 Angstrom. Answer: 30.4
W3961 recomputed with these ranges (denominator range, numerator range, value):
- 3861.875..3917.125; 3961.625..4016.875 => 1.21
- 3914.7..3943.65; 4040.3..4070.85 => 1.67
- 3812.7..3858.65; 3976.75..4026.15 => 1.76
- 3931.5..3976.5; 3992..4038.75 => 1.65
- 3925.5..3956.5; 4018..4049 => 1.61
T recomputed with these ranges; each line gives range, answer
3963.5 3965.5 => 20.5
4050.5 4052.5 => 40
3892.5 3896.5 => 25.3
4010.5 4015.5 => 37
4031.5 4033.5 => 33.4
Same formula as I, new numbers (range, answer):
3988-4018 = 36.2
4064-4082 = 34.6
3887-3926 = 27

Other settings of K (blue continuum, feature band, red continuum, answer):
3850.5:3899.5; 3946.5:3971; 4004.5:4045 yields 0.26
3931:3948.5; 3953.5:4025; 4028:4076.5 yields -0.13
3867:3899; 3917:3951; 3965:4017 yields 0.21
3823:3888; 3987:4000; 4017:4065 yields -0.09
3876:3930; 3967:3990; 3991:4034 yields 0.27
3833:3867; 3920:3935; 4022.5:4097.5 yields 0.29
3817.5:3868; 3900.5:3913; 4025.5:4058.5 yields -0.11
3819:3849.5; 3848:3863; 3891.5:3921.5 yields -0.06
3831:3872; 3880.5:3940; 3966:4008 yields 0.05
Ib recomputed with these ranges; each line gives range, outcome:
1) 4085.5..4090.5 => 38.1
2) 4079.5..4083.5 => 38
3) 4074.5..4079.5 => 33.9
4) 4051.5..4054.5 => 38.1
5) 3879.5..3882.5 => 26.6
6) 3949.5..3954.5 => 29.3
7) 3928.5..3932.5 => 16.9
